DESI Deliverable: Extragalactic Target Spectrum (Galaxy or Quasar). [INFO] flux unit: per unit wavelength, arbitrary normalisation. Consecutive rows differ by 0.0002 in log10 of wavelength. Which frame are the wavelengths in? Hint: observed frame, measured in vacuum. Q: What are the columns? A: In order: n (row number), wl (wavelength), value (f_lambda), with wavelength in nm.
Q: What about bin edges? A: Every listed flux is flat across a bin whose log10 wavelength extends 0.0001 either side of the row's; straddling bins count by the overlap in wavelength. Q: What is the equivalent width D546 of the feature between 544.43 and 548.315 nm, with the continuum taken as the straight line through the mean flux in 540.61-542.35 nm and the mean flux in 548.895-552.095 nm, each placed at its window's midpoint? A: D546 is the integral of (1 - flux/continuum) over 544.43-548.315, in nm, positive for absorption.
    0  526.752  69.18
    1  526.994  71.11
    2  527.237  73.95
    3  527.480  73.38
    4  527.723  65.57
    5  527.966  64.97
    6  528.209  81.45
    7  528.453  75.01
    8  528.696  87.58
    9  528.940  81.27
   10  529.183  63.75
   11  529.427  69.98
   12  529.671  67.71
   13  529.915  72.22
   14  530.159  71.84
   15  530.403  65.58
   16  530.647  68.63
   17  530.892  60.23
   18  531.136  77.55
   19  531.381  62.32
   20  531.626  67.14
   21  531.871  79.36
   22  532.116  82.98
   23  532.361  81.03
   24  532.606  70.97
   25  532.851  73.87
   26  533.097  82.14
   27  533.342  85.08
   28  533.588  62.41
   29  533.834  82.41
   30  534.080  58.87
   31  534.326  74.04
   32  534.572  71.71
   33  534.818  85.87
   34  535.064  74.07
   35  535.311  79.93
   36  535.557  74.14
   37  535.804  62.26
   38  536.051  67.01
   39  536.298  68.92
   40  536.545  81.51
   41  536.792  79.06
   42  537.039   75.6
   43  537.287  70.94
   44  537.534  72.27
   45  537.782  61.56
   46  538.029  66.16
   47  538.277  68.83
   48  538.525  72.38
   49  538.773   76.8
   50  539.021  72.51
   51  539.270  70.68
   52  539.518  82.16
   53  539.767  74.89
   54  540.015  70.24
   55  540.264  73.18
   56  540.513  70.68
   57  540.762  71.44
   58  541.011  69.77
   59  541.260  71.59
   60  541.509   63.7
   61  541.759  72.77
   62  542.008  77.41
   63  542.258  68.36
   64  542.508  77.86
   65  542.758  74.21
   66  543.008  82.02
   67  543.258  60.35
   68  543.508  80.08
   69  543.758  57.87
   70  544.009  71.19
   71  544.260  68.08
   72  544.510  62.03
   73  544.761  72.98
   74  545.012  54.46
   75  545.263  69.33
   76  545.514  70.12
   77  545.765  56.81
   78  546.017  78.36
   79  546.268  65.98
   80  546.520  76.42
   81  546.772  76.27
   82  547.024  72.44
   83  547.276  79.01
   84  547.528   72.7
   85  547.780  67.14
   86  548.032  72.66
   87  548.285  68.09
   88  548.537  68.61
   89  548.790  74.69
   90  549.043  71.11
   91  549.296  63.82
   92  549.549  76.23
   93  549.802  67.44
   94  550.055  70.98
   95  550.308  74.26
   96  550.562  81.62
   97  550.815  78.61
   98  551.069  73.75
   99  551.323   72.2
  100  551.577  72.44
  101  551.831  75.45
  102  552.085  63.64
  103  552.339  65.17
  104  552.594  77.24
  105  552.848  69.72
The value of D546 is 0.111 nm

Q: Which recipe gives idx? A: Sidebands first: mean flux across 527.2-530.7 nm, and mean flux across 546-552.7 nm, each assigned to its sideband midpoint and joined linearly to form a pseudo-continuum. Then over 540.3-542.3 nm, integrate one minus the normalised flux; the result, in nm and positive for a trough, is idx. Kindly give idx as 0.04 nm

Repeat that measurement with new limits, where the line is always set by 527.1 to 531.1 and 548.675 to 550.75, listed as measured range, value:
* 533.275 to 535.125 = -0.055 nm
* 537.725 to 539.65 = 0.010 nm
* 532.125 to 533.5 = -0.130 nm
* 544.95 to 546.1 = 0.103 nm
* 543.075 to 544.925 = 0.120 nm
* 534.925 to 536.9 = -0.040 nm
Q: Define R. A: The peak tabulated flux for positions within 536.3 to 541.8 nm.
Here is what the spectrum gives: 82.16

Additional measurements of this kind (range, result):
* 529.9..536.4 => 85.87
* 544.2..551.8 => 81.62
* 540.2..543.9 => 82.02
